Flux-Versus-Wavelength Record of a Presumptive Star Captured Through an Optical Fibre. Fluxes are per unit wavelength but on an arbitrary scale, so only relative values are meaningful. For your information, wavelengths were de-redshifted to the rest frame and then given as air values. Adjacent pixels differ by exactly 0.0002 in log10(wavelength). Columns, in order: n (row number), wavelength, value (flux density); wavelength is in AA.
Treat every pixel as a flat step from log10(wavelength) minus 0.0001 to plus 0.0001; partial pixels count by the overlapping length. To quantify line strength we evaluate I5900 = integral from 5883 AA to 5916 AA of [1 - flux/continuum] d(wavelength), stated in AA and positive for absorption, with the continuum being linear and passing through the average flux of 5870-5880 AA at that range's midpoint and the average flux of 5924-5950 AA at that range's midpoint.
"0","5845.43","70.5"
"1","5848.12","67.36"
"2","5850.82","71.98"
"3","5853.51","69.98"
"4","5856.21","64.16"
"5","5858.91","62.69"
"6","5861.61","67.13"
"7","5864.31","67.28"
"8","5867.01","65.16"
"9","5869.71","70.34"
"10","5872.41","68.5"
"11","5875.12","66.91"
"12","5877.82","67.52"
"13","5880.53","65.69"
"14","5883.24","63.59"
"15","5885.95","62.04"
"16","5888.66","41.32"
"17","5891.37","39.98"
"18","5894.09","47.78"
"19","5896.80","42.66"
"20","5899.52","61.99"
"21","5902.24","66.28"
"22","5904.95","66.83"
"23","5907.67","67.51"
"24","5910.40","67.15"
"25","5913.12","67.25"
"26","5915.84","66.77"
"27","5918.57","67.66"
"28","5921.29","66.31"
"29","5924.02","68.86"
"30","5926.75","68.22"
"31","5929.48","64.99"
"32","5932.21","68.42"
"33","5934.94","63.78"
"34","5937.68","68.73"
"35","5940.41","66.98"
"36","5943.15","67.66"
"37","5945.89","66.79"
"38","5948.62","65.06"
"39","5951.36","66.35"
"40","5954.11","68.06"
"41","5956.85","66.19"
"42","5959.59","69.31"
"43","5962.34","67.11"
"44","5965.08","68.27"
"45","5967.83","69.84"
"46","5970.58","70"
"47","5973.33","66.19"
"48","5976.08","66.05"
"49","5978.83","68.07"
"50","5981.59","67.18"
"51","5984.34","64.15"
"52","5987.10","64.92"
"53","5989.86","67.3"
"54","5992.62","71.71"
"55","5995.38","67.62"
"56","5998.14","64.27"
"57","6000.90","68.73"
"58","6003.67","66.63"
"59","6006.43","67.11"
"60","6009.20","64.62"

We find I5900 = 4.6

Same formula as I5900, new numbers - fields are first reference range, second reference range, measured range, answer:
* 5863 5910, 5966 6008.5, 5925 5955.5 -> -1.2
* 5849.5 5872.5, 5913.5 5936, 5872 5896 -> 3.5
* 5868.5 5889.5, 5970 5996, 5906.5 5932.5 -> -0.9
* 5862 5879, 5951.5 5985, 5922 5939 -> 0.1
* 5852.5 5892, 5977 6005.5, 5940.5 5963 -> -0.4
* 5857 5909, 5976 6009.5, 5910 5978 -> -3.1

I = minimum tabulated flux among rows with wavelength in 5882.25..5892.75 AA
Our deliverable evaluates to 39.98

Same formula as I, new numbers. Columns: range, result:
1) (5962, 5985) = 64.15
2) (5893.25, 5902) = 42.66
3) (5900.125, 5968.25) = 63.78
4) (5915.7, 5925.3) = 66.31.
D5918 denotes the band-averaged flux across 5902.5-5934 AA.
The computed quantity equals 67.2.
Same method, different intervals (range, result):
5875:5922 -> 60.6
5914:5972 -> 67.4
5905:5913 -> 67.2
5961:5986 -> 67.4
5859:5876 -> 67.2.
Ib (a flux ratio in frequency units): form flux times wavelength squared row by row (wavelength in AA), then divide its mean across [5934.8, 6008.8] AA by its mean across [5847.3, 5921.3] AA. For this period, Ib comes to 1.1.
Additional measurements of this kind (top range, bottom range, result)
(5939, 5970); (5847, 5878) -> 1.03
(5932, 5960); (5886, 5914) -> 1.19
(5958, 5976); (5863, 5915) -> 1.14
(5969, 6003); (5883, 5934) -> 1.12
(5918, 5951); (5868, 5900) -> 1.17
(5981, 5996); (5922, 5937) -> 1.02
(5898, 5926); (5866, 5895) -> 1.12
